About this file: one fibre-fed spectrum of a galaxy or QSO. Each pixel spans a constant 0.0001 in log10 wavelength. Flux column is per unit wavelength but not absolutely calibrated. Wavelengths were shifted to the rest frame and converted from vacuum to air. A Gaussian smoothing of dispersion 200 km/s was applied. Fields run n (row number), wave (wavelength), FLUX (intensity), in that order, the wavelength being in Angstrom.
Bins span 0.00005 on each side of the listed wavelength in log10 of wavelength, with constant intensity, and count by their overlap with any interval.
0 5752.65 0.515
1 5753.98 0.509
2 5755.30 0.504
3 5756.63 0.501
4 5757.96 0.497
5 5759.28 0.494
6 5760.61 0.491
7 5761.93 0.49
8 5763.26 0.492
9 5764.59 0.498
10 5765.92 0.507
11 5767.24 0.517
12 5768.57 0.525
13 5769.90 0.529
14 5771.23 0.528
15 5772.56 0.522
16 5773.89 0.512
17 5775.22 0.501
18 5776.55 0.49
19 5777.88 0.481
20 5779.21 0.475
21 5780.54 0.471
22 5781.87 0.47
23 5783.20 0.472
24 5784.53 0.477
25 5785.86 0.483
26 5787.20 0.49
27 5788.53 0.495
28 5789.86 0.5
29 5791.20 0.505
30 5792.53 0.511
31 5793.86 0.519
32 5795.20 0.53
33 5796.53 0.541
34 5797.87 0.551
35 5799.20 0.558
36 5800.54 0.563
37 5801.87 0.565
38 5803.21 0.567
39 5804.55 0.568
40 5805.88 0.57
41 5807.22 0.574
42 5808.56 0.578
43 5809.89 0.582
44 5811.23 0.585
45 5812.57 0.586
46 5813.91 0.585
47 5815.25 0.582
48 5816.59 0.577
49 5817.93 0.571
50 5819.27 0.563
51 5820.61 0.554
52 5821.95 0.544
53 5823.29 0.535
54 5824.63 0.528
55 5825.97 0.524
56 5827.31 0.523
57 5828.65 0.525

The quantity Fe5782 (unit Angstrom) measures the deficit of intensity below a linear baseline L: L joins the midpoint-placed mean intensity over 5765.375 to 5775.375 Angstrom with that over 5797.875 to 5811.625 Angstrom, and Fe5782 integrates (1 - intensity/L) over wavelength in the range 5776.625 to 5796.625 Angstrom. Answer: 1.8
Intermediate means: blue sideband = 0.519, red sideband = 0.57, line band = 0.493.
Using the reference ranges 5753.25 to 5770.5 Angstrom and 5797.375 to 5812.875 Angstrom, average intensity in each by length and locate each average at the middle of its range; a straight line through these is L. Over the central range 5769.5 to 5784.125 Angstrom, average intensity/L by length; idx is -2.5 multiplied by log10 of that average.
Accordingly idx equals 0.07 mag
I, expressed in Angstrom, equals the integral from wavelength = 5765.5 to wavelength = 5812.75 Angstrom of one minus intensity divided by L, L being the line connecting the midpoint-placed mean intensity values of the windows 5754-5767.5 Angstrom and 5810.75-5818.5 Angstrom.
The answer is 1.6 Angstrom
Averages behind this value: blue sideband 0.499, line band 0.525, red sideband 0.581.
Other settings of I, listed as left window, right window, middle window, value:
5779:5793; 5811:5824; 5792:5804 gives -0.7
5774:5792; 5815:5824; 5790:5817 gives -1.6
